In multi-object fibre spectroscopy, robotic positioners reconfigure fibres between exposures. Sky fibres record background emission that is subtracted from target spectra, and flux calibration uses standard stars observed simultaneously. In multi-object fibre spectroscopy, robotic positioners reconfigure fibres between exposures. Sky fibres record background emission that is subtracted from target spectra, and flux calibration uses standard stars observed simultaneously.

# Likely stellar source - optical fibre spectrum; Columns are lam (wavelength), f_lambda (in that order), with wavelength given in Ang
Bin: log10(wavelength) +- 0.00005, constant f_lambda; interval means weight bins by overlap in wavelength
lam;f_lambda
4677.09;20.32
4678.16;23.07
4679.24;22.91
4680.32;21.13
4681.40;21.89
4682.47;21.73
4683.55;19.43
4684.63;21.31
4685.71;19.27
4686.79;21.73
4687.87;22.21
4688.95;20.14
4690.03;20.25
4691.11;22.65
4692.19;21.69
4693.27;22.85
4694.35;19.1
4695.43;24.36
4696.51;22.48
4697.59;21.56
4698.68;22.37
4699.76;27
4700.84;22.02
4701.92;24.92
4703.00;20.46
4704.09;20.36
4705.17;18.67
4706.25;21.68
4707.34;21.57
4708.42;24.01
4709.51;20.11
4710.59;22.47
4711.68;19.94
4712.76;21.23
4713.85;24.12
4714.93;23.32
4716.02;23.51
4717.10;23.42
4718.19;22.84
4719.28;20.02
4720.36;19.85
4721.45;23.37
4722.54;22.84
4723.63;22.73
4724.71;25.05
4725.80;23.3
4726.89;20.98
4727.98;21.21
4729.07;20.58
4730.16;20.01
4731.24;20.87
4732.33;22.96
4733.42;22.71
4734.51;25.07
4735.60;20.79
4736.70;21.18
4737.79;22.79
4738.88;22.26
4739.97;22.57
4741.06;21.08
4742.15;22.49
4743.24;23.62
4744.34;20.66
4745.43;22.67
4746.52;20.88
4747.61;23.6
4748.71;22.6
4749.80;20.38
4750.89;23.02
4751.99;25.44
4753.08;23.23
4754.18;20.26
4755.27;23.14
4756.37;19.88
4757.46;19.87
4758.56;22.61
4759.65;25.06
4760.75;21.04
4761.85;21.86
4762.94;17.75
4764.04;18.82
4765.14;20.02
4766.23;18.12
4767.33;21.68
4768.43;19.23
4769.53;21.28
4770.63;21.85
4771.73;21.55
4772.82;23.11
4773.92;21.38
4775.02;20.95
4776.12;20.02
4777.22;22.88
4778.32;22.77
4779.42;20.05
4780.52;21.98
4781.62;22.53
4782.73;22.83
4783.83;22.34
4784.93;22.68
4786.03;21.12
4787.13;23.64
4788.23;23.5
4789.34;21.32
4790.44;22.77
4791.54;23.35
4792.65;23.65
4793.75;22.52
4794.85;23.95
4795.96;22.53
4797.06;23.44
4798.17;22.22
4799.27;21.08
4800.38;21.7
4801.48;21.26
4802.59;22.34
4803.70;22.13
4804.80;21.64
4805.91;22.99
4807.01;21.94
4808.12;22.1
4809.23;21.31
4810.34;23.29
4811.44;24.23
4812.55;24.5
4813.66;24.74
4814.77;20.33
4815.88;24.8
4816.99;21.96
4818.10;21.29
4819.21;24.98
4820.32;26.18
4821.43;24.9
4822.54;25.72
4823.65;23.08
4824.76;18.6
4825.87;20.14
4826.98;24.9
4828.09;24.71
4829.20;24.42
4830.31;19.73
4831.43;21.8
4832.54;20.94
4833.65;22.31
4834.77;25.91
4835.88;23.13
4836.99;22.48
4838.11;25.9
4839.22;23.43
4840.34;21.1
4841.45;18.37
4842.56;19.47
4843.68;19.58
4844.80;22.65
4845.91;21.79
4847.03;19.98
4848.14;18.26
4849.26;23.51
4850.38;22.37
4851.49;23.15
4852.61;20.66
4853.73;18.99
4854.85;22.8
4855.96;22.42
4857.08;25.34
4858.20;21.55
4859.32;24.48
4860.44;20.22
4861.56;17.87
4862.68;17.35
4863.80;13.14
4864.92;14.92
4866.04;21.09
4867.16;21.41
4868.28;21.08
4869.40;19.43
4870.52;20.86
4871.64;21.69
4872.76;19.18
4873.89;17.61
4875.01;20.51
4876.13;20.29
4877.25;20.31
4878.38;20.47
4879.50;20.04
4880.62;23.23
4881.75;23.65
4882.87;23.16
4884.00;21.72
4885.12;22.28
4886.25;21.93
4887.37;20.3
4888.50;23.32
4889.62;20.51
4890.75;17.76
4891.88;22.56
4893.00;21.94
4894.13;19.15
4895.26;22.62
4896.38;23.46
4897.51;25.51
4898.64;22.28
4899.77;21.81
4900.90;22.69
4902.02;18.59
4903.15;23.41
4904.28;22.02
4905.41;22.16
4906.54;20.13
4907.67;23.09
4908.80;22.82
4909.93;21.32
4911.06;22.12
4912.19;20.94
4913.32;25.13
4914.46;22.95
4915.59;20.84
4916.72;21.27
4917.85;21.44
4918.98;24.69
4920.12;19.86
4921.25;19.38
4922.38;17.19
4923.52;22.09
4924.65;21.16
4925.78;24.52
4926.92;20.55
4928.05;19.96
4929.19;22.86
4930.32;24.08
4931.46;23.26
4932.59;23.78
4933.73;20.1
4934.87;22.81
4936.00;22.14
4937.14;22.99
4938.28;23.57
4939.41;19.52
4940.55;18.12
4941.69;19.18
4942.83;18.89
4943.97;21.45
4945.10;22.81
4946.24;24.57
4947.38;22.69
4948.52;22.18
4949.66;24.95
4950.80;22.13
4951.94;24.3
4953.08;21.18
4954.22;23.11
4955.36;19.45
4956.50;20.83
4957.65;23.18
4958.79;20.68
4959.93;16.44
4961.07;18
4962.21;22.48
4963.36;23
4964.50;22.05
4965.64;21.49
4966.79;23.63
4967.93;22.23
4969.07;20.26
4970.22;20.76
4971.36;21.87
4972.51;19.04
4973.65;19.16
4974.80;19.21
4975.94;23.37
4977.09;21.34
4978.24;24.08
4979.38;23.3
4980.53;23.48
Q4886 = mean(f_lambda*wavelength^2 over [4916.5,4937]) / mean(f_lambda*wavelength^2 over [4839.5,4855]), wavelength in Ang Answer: 1.08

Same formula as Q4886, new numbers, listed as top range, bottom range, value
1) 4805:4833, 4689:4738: 1.08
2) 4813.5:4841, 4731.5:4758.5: 1.07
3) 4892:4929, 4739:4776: 1.08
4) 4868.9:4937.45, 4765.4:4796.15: 1.04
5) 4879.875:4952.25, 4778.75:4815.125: 1.02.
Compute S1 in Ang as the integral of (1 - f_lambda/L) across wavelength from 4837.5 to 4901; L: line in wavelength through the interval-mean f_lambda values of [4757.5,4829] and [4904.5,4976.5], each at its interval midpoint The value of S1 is 2.4 Ang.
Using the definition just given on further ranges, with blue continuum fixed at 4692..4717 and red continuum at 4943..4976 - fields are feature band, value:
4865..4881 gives 1.07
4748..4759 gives 0.01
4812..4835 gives -1.27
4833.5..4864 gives 0.54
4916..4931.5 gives 0.08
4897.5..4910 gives -0.20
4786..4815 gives -0.89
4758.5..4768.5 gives 0.66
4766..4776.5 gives 0.48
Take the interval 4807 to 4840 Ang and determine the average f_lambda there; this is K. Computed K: 23.1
